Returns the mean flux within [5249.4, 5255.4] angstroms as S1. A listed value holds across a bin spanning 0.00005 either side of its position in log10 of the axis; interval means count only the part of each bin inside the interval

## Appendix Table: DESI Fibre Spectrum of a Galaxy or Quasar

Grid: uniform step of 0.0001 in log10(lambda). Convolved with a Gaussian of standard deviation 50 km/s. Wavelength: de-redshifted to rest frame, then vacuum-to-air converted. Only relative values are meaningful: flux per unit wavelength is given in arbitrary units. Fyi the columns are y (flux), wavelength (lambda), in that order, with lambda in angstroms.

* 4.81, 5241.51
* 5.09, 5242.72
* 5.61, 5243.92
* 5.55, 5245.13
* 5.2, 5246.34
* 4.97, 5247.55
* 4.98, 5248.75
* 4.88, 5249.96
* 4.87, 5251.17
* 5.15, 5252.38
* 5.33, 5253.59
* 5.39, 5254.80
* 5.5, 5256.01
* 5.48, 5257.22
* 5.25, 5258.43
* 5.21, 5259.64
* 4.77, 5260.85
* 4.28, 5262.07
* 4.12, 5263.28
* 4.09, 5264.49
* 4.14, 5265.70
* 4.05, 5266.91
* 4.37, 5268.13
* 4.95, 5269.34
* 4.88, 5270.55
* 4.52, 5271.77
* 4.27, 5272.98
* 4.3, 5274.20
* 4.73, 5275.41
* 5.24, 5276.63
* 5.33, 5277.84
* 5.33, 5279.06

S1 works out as 5.12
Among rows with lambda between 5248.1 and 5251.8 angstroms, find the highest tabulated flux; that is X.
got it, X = 4.98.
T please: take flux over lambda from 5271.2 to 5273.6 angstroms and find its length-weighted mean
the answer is 4.39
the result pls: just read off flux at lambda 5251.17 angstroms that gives 4.87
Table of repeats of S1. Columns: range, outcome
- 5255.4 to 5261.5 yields 5.23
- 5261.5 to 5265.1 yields 4.17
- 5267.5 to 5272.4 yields 4.67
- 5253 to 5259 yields 5.39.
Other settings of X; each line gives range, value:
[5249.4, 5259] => 5.5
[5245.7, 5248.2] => 5.2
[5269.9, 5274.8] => 4.88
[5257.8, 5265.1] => 5.25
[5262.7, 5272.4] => 4.95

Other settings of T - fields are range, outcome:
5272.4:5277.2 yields 4.63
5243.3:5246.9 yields 5.46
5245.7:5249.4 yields 5.06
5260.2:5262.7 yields 4.52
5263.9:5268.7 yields 4.16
